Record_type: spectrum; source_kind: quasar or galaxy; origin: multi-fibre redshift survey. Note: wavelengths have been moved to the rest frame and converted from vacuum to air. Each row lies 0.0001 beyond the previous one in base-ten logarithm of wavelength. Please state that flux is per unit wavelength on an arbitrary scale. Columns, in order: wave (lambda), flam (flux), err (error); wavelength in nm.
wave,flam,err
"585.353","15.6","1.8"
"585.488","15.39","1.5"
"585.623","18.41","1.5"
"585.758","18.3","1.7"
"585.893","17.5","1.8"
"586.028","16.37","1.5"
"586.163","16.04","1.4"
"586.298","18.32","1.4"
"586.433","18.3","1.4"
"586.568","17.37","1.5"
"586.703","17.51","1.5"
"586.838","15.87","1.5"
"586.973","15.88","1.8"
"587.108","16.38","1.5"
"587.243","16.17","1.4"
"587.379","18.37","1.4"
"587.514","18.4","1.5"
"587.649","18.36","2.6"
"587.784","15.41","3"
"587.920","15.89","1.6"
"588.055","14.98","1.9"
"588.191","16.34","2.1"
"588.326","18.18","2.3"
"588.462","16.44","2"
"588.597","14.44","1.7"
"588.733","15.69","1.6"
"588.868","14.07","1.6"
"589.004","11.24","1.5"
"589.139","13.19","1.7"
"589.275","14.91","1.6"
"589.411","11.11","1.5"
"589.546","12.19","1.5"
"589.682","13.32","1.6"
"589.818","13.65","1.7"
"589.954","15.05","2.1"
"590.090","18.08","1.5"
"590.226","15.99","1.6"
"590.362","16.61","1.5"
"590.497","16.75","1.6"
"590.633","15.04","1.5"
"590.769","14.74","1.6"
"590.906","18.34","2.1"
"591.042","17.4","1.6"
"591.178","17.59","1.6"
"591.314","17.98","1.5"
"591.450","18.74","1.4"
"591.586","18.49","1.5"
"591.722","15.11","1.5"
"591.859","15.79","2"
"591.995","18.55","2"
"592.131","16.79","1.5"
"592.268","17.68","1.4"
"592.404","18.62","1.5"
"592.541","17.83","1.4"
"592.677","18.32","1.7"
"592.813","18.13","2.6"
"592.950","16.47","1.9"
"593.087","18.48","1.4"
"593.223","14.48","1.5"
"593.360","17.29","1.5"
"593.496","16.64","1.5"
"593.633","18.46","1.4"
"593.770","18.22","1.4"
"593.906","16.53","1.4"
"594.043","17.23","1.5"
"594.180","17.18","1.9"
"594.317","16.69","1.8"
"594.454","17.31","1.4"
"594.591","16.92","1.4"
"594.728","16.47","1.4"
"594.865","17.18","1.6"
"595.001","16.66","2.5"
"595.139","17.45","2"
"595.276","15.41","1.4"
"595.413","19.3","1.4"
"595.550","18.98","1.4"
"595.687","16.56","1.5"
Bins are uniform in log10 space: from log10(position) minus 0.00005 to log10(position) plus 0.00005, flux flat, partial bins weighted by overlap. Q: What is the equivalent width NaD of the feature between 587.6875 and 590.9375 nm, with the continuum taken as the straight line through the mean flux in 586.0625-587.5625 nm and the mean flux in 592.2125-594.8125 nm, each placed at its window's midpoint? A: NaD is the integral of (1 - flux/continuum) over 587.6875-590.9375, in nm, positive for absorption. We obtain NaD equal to 0.402 nm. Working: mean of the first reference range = 17.1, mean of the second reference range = 17.3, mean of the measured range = 15.1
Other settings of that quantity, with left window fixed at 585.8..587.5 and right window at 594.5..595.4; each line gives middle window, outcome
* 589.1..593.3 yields 0.15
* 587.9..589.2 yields 0.15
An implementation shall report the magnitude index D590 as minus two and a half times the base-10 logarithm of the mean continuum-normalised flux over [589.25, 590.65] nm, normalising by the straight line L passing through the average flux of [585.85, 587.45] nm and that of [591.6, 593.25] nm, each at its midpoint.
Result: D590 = 0.16 mag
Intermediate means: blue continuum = 17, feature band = 14.8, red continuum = 17.3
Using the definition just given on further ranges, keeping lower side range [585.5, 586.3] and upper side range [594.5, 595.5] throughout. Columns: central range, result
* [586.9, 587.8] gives 0.01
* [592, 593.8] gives -0.02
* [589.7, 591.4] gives 0.05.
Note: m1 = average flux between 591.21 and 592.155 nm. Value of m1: 17.4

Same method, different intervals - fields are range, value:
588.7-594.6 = 16.3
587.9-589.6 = 14.5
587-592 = 15.9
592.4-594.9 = 17.2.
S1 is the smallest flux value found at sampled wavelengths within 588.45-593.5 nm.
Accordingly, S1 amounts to 11.11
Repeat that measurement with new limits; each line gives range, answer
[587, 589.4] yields 11.24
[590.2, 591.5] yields 14.74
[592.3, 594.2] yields 14.48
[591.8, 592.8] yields 15.79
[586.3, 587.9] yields 15.41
